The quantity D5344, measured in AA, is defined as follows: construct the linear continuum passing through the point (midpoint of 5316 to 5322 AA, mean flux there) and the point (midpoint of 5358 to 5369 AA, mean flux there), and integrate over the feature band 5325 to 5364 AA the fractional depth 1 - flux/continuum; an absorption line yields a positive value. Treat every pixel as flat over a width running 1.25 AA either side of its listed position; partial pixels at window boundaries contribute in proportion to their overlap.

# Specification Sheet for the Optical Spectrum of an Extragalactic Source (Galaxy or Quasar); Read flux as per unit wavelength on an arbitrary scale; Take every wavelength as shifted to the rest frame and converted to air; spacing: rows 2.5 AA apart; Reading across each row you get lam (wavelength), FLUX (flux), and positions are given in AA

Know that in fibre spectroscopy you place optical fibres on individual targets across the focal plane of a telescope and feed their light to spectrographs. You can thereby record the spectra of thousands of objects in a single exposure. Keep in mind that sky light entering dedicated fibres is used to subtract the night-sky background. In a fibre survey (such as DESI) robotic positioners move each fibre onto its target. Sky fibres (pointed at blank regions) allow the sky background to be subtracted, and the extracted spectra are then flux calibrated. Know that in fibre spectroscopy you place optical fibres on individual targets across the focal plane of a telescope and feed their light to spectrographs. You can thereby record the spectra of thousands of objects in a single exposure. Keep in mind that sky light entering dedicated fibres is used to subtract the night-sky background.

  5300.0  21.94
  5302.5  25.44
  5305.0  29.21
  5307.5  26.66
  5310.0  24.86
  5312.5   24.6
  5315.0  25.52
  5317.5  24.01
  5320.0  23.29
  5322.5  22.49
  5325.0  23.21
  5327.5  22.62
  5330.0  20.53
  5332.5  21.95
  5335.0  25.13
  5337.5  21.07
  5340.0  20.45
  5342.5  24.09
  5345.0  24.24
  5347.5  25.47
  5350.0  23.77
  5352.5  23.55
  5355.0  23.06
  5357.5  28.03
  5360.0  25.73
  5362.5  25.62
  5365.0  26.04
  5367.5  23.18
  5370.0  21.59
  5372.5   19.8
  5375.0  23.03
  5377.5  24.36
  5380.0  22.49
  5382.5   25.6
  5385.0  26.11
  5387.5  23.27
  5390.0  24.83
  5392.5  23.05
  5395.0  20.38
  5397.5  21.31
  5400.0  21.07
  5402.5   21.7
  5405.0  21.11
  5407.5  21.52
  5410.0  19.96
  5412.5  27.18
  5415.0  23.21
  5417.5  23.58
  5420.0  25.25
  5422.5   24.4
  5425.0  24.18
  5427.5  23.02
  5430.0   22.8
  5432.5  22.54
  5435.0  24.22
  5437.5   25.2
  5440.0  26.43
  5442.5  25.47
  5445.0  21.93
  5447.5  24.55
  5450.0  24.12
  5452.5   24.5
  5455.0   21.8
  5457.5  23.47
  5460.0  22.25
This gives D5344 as 1.4 AA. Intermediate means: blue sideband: 23.6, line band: 23.7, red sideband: 25.3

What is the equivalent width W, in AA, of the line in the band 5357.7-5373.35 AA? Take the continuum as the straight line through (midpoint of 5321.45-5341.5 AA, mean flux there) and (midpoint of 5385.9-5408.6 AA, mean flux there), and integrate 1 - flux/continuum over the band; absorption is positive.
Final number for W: -1.35 AA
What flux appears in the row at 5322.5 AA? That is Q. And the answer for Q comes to 22.49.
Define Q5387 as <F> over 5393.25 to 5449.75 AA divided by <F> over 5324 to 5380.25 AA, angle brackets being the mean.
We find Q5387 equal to 0.99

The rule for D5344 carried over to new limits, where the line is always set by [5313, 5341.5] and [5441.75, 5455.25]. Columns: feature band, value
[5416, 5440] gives -0.40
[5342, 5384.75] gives -1.92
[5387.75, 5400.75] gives 0.61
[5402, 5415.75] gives 0.60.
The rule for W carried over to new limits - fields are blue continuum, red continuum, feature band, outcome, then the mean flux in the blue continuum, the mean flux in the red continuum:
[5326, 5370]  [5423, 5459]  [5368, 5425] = 2.0 AA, 23.7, 23.9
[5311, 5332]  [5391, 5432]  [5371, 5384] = -0.1 AA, 23.3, 22.7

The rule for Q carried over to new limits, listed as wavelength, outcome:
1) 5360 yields 25.73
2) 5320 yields 23.29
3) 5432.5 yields 22.54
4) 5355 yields 23.06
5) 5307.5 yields 26.66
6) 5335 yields 25.13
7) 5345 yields 24.24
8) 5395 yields 20.38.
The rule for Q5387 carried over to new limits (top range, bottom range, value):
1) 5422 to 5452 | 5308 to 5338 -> 1.03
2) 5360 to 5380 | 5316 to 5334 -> 1.04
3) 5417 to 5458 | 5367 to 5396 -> 1.04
